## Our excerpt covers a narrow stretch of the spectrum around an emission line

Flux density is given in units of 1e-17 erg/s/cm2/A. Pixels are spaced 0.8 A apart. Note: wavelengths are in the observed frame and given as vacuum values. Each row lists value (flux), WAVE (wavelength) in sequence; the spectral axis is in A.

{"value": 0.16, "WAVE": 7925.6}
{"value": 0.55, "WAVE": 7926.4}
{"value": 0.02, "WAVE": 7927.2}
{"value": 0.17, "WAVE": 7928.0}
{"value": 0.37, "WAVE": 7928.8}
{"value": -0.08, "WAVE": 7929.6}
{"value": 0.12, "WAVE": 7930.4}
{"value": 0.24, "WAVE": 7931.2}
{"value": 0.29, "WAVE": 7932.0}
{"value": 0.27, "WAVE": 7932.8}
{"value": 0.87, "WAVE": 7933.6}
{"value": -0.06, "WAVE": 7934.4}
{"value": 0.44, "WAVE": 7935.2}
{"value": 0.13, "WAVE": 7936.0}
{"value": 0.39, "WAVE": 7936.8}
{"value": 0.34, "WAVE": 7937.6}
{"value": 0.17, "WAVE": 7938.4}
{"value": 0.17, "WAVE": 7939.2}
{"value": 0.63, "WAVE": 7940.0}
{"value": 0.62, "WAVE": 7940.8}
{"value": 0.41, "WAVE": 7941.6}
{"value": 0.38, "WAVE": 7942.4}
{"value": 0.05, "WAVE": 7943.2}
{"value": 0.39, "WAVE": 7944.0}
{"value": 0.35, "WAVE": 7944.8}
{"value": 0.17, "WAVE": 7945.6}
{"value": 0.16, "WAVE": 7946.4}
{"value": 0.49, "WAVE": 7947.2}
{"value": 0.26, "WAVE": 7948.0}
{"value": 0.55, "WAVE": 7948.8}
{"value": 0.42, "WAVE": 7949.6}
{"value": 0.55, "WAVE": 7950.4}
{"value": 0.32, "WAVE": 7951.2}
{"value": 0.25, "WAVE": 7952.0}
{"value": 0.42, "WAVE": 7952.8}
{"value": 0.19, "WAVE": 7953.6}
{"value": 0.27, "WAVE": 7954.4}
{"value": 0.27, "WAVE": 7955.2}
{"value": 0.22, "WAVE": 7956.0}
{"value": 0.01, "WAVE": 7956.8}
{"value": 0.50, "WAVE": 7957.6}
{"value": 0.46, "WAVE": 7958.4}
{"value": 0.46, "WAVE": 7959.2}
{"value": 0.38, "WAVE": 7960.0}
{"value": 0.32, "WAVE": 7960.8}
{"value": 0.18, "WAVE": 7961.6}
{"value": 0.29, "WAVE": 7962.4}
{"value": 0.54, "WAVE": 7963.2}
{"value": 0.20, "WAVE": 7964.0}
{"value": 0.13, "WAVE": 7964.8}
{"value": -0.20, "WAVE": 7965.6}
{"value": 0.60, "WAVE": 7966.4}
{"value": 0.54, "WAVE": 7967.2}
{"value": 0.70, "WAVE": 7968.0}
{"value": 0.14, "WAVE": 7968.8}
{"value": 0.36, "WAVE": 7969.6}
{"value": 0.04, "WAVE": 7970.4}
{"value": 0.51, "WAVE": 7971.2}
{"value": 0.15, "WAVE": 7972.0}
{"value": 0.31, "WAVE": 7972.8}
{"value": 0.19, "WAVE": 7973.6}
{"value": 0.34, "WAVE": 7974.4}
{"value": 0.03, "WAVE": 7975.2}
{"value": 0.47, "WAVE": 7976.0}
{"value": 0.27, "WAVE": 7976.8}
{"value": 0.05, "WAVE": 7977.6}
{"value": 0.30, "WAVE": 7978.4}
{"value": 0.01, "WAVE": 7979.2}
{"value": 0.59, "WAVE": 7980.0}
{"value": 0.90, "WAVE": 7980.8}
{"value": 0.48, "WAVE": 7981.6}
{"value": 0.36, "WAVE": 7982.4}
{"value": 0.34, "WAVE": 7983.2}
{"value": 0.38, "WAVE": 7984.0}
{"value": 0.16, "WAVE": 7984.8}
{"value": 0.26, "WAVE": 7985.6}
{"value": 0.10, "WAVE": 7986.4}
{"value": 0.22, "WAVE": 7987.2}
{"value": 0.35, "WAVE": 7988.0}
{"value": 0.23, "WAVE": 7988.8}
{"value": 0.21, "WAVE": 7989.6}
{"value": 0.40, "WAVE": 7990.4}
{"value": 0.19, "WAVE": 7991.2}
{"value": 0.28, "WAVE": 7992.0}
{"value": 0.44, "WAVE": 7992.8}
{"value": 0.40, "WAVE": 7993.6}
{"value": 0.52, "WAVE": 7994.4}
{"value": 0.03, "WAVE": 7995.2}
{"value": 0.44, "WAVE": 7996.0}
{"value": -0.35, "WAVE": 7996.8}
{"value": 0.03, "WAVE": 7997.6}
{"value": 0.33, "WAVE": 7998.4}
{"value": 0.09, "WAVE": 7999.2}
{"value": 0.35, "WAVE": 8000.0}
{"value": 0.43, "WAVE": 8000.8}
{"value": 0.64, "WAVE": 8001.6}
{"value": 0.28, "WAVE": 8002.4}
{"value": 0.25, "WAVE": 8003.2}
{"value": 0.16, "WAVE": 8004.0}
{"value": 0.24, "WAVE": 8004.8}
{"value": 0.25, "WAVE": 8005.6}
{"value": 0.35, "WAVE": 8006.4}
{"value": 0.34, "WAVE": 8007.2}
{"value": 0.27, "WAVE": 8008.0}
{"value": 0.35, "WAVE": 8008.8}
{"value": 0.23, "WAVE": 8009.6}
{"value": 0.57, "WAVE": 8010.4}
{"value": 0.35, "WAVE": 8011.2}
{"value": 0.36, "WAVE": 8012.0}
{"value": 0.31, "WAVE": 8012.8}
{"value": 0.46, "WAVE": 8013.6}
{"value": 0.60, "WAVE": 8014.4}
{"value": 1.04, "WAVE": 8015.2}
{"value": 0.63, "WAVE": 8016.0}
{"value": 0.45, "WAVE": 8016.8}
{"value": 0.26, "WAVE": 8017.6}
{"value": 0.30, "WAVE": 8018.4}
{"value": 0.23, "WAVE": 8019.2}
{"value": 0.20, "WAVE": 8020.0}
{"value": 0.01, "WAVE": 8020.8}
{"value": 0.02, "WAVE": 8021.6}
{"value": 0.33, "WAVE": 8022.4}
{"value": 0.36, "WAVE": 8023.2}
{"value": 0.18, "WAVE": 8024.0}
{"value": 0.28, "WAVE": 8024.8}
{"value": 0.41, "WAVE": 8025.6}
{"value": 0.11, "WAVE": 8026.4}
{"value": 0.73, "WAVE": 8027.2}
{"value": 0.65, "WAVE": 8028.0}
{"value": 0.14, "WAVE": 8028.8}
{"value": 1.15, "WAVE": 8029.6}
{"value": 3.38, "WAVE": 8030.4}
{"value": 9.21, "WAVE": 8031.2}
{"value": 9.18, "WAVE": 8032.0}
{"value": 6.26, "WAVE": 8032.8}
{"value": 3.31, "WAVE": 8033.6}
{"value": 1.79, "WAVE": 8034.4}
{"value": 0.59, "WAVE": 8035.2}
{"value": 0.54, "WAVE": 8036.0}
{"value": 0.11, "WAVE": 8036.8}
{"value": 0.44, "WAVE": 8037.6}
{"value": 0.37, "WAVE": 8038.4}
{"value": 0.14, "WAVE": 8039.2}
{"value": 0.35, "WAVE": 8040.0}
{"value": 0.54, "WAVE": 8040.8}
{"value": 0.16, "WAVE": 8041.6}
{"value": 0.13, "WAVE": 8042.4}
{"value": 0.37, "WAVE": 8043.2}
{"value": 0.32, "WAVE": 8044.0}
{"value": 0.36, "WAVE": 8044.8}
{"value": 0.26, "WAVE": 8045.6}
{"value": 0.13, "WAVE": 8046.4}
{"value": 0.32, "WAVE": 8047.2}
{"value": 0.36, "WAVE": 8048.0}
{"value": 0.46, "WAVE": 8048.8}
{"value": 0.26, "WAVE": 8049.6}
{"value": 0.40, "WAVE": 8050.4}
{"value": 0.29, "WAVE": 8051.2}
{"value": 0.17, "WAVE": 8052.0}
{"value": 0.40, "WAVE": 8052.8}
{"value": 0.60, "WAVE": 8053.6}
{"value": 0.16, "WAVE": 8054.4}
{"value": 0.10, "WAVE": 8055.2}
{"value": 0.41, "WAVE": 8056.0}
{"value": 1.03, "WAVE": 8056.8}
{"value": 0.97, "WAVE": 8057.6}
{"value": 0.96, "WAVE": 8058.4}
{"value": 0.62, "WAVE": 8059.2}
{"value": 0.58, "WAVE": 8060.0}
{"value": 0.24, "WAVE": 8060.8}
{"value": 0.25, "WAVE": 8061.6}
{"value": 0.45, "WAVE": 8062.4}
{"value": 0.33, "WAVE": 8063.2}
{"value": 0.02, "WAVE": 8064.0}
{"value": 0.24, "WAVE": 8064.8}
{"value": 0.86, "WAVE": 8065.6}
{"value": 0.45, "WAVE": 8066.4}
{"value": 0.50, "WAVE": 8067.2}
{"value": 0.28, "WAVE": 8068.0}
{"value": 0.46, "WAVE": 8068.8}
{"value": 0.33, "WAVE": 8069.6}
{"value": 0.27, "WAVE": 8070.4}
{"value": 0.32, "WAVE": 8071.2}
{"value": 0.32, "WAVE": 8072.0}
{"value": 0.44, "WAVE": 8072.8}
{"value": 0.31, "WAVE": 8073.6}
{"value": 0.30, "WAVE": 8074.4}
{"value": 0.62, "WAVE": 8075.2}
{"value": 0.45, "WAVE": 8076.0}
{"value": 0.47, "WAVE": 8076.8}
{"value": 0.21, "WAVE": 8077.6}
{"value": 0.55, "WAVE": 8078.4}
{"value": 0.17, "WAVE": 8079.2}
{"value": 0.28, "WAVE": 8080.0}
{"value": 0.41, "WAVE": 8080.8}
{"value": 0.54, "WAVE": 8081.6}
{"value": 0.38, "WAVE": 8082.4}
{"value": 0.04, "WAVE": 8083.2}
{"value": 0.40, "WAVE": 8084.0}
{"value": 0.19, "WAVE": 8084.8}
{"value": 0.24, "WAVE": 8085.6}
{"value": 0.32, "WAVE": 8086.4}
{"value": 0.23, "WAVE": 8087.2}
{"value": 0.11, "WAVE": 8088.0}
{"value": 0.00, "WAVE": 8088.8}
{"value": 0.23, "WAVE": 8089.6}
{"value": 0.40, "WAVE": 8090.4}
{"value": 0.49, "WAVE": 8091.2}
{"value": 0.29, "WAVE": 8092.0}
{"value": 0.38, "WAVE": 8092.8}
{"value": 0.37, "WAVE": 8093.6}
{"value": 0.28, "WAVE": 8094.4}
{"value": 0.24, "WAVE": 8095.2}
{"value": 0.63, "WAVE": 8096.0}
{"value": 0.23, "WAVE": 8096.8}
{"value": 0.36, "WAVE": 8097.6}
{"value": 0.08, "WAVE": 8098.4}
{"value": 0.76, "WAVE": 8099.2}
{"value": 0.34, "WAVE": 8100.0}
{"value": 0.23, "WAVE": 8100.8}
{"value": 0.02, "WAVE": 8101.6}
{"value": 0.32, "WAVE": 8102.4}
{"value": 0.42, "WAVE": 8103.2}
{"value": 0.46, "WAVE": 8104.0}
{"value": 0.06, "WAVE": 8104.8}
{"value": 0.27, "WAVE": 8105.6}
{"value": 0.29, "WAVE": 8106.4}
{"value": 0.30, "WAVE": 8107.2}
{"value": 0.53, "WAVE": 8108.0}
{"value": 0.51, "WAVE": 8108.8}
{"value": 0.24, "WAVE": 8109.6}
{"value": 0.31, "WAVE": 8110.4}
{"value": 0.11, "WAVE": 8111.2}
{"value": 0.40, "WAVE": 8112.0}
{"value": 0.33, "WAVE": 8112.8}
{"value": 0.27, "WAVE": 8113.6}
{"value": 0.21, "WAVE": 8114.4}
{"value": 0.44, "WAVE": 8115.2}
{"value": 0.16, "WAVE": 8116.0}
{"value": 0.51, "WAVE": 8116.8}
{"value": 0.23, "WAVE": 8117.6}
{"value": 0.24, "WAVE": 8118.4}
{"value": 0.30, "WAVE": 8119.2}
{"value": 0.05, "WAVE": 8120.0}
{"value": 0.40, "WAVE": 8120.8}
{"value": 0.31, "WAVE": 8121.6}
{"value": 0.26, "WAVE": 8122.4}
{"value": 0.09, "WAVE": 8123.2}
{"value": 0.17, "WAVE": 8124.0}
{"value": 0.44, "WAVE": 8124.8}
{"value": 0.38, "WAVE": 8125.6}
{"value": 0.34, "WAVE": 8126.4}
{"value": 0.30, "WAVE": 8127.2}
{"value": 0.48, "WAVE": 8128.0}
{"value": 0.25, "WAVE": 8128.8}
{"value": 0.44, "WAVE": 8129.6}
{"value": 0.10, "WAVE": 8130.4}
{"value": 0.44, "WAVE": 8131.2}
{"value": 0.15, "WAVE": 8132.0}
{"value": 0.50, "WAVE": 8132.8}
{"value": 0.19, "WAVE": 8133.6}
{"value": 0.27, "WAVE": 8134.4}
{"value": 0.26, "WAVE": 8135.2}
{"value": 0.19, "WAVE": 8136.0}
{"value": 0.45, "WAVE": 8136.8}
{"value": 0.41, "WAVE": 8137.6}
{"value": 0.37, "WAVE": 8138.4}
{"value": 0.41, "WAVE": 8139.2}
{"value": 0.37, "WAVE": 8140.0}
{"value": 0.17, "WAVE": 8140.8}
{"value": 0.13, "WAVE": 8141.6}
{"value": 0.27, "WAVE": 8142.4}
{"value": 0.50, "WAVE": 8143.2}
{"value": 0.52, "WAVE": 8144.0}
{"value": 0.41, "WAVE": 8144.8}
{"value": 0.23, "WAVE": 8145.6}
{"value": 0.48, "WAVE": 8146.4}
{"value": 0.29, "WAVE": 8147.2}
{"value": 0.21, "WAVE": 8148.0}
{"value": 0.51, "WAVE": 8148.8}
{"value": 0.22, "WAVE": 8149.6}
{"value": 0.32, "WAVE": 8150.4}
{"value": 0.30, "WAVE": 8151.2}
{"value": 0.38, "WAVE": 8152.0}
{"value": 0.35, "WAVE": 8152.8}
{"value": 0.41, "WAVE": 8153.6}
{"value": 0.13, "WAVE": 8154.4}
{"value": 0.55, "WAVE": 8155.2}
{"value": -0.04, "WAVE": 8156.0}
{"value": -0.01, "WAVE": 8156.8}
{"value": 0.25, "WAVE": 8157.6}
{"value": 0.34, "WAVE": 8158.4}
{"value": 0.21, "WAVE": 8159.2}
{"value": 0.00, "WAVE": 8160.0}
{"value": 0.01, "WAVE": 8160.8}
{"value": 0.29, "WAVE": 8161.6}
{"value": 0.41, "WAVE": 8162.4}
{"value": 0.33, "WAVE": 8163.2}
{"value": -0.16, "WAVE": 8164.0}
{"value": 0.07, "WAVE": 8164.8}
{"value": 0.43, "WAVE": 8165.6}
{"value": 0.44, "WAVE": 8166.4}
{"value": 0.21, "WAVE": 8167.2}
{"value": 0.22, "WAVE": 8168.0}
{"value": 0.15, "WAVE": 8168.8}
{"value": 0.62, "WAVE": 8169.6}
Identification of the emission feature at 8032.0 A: H-alpha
